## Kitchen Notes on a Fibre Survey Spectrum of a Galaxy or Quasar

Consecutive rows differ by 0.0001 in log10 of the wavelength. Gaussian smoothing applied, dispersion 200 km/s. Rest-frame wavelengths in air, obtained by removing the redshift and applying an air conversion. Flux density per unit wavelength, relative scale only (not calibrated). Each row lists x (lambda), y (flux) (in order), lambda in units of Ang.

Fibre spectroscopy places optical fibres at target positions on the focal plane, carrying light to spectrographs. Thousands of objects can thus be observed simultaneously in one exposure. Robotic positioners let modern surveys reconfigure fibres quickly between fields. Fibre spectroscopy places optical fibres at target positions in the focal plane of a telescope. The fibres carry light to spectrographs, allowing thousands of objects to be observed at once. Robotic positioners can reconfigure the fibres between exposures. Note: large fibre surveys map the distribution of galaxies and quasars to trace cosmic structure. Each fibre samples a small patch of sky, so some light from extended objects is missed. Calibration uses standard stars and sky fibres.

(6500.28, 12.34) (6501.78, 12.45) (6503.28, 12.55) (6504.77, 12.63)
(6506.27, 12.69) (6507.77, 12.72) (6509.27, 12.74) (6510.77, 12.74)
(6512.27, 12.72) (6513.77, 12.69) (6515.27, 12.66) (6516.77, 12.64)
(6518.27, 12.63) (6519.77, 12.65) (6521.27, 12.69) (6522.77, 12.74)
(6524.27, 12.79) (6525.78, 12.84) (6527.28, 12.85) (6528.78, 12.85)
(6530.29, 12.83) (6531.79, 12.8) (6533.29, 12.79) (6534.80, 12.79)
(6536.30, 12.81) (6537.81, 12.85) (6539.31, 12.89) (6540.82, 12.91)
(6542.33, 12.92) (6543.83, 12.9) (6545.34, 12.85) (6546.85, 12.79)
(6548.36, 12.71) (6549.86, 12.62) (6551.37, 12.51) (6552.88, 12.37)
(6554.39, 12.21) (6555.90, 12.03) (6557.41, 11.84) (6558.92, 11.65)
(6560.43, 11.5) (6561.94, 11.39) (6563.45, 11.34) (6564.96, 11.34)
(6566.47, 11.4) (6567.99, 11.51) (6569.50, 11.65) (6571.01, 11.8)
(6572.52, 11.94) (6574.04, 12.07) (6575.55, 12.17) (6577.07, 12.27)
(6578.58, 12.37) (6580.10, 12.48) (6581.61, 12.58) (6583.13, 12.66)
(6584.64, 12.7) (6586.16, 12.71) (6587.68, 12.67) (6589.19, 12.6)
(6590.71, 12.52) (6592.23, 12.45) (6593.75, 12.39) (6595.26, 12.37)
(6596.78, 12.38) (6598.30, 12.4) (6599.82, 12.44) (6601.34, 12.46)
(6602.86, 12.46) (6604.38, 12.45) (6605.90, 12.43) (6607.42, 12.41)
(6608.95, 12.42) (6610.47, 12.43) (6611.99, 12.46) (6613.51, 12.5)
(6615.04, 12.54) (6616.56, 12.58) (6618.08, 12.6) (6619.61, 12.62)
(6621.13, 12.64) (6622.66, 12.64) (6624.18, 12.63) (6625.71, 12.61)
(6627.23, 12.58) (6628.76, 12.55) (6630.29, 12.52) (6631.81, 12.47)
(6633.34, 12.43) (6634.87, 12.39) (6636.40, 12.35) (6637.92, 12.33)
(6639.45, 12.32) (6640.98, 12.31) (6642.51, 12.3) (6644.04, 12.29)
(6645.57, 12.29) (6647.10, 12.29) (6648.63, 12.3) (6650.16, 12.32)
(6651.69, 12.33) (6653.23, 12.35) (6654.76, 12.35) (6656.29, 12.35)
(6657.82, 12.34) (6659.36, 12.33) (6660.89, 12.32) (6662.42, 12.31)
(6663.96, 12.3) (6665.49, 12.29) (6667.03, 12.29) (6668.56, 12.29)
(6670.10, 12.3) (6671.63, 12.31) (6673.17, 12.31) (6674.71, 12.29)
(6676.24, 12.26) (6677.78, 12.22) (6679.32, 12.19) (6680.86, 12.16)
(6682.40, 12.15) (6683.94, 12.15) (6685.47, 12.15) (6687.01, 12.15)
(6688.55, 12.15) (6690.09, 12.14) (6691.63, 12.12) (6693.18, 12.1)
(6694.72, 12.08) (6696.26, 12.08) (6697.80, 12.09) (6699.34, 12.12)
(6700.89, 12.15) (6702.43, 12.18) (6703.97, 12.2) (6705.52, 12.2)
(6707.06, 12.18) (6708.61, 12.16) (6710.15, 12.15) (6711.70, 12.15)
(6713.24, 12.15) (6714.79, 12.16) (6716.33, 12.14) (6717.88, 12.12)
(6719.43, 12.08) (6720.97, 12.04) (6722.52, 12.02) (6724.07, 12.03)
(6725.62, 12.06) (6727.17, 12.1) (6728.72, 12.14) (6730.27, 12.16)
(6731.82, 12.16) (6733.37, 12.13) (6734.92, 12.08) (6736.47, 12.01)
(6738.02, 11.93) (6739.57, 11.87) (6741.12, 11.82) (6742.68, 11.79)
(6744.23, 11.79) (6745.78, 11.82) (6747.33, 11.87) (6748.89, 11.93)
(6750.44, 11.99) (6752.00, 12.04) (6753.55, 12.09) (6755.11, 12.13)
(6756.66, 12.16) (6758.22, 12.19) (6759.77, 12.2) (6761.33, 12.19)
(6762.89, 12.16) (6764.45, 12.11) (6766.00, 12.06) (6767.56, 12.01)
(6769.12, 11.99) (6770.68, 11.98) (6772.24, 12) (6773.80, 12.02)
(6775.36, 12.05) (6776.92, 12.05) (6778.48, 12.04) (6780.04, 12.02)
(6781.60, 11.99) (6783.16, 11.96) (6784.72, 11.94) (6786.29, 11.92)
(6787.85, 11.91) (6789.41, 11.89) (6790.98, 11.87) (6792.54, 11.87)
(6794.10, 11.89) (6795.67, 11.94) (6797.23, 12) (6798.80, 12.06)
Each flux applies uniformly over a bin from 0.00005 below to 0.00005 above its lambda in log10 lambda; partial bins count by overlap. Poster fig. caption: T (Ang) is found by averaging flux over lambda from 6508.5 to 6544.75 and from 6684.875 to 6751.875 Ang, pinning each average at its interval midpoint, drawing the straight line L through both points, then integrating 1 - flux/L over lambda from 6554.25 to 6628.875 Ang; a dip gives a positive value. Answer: 1.5 Ang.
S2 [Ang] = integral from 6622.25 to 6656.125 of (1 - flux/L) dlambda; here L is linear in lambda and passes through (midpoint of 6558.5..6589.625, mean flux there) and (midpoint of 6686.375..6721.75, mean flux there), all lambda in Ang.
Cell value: -0.89 Ang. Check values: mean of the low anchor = 12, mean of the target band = 12.4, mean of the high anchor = 12.1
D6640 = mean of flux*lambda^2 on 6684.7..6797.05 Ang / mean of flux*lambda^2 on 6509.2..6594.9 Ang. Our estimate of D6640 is 1.03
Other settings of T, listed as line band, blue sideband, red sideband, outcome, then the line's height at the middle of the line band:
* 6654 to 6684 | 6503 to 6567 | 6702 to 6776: -0.2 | 12.2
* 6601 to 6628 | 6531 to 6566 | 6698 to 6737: -0.5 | 12.3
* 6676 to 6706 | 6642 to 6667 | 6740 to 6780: 0.2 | 12.2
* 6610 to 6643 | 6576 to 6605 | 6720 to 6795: -0.3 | 12.4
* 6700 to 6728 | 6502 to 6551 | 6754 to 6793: 0.2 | 12.2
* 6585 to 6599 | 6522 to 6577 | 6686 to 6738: -0.3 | 12.3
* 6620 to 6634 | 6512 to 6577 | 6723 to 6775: -0.4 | 12.2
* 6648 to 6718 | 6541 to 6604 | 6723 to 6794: -0.6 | 12.1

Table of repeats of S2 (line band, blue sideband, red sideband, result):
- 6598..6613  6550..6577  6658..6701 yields -0.6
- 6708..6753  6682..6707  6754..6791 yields 0.2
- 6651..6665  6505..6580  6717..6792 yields -0.1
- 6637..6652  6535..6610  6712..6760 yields -0.1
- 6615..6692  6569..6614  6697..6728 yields -0.6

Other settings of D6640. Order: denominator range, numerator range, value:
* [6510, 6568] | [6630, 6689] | 1.02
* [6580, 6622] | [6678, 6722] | 1.00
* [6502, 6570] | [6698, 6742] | 1.03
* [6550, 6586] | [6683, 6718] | 1.05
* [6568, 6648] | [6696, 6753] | 1.01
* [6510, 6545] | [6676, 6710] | 1.00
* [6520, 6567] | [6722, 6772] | 1.03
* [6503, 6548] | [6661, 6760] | 1.00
